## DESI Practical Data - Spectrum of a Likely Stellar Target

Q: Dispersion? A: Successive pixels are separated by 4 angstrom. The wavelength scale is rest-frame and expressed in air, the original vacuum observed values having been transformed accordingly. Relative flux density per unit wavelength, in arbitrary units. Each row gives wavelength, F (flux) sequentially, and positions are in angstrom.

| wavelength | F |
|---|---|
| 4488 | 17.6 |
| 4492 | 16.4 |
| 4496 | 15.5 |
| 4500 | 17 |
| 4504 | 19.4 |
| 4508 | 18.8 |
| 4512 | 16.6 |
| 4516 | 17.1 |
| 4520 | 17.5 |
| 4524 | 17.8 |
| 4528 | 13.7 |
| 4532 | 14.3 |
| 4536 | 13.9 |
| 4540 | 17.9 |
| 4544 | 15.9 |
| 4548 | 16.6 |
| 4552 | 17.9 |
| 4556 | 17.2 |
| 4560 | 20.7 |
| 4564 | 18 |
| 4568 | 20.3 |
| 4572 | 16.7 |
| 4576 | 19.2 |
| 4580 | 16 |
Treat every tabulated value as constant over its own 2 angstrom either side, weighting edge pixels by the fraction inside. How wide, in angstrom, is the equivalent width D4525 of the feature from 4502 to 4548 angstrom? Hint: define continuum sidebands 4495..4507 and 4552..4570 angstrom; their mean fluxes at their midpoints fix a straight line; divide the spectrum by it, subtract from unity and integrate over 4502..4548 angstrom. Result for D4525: 3.7 angstrom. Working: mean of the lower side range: 17.6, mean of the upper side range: 18.9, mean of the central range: 16.6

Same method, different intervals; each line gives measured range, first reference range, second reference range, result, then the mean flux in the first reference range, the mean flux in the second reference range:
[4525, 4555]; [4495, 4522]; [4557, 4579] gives 3.82 angstrom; 17.5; 18.8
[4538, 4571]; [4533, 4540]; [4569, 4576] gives -3.00 angstrom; 15.1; 17.9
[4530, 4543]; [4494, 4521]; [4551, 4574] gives 1.87 angstrom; 17.4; 18.5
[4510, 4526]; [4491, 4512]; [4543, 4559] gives 0.07 angstrom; 17.4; 17.2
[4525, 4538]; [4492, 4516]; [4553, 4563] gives 2.73 angstrom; 17.3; 18.8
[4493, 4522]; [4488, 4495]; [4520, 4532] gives -2.05 angstrom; 16.6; 15.8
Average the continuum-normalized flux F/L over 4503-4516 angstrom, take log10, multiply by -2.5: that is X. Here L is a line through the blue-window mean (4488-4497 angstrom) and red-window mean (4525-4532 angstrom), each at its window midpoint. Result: -0.16 mag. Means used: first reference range 16.4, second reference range 14.5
